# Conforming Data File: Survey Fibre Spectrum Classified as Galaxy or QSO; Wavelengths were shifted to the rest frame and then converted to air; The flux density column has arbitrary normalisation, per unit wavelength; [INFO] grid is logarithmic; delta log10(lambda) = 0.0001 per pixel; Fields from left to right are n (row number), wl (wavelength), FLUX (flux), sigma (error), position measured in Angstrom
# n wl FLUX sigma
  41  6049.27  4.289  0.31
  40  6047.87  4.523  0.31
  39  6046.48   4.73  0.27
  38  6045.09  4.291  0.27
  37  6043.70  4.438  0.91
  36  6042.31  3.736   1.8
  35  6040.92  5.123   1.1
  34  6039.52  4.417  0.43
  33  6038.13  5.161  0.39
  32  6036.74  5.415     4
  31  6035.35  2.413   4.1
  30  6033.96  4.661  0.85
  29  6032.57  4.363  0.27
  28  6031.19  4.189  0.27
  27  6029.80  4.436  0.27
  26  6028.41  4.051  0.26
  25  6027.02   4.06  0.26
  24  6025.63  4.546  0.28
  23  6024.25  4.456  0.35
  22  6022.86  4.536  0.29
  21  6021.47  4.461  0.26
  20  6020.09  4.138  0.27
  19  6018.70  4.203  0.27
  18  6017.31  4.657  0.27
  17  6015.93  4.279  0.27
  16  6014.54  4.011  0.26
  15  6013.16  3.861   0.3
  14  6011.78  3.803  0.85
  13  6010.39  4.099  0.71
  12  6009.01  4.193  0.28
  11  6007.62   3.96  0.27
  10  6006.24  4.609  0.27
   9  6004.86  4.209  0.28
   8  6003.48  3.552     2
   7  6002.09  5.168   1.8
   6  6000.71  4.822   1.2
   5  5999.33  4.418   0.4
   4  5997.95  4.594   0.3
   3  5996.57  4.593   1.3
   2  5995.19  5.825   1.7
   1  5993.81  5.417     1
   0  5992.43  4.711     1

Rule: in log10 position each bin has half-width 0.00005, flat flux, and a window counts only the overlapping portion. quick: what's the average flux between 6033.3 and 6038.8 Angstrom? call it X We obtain 4.41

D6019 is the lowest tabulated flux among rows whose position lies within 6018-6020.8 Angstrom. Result 4.138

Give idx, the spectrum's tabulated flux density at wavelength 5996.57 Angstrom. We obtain 4.593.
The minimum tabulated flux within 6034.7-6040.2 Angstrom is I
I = 2.413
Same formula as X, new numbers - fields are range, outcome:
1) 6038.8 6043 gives 4.42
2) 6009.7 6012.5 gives 3.95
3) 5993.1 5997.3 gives 5.27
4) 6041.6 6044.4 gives 4.1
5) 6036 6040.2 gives 4.97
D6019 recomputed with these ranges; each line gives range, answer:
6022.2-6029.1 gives 4.051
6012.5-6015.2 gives 3.861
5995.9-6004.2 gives 3.552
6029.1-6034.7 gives 4.189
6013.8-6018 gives 4.011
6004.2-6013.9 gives 3.803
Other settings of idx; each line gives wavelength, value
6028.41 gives 4.051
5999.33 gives 4.418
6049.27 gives 4.289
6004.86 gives 4.209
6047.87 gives 4.523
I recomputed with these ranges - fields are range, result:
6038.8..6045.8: 3.736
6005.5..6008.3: 3.96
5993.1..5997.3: 4.593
